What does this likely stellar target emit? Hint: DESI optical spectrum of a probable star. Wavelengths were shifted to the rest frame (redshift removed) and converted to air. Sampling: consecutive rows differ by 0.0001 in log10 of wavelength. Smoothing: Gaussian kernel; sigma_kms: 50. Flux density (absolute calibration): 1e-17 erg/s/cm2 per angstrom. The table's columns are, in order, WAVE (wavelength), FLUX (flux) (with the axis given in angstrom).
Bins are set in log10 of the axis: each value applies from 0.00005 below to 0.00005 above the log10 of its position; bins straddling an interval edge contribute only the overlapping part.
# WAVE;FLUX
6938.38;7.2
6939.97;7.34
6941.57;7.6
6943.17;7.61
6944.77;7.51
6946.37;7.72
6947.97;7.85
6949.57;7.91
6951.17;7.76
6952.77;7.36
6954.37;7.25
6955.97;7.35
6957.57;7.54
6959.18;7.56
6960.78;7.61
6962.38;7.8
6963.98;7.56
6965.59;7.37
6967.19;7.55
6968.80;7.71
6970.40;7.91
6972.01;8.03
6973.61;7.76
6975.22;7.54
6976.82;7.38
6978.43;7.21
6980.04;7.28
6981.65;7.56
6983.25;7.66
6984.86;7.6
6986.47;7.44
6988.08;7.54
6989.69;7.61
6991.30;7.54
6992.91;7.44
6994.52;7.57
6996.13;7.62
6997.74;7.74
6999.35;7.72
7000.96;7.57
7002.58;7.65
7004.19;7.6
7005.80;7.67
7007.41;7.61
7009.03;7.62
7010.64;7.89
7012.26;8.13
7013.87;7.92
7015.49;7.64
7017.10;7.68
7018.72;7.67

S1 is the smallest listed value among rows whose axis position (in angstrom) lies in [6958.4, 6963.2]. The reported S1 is 7.56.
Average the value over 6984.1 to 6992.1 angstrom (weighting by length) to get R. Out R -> 7.54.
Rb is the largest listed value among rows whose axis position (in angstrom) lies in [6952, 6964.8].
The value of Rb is 7.8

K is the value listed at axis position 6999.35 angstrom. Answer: 7.72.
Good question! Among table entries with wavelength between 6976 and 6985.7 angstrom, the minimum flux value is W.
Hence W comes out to 7.21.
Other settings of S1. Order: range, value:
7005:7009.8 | 7.61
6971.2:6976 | 7.54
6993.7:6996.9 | 7.57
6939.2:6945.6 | 7.34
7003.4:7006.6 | 7.6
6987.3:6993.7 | 7.44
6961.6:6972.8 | 7.37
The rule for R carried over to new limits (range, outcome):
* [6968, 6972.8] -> 7.88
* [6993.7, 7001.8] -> 7.64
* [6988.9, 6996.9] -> 7.56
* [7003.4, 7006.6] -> 7.64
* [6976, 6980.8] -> 7.29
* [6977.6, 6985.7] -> 7.46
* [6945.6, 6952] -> 7.81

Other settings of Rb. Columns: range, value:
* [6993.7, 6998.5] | 7.74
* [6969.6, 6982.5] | 8.03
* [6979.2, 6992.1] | 7.66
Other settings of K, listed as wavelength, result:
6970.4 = 7.91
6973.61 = 7.76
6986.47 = 7.44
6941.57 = 7.6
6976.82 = 7.38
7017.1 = 7.68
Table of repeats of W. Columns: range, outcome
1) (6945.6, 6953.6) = 7.36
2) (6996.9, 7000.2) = 7.72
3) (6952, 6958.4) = 7.25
